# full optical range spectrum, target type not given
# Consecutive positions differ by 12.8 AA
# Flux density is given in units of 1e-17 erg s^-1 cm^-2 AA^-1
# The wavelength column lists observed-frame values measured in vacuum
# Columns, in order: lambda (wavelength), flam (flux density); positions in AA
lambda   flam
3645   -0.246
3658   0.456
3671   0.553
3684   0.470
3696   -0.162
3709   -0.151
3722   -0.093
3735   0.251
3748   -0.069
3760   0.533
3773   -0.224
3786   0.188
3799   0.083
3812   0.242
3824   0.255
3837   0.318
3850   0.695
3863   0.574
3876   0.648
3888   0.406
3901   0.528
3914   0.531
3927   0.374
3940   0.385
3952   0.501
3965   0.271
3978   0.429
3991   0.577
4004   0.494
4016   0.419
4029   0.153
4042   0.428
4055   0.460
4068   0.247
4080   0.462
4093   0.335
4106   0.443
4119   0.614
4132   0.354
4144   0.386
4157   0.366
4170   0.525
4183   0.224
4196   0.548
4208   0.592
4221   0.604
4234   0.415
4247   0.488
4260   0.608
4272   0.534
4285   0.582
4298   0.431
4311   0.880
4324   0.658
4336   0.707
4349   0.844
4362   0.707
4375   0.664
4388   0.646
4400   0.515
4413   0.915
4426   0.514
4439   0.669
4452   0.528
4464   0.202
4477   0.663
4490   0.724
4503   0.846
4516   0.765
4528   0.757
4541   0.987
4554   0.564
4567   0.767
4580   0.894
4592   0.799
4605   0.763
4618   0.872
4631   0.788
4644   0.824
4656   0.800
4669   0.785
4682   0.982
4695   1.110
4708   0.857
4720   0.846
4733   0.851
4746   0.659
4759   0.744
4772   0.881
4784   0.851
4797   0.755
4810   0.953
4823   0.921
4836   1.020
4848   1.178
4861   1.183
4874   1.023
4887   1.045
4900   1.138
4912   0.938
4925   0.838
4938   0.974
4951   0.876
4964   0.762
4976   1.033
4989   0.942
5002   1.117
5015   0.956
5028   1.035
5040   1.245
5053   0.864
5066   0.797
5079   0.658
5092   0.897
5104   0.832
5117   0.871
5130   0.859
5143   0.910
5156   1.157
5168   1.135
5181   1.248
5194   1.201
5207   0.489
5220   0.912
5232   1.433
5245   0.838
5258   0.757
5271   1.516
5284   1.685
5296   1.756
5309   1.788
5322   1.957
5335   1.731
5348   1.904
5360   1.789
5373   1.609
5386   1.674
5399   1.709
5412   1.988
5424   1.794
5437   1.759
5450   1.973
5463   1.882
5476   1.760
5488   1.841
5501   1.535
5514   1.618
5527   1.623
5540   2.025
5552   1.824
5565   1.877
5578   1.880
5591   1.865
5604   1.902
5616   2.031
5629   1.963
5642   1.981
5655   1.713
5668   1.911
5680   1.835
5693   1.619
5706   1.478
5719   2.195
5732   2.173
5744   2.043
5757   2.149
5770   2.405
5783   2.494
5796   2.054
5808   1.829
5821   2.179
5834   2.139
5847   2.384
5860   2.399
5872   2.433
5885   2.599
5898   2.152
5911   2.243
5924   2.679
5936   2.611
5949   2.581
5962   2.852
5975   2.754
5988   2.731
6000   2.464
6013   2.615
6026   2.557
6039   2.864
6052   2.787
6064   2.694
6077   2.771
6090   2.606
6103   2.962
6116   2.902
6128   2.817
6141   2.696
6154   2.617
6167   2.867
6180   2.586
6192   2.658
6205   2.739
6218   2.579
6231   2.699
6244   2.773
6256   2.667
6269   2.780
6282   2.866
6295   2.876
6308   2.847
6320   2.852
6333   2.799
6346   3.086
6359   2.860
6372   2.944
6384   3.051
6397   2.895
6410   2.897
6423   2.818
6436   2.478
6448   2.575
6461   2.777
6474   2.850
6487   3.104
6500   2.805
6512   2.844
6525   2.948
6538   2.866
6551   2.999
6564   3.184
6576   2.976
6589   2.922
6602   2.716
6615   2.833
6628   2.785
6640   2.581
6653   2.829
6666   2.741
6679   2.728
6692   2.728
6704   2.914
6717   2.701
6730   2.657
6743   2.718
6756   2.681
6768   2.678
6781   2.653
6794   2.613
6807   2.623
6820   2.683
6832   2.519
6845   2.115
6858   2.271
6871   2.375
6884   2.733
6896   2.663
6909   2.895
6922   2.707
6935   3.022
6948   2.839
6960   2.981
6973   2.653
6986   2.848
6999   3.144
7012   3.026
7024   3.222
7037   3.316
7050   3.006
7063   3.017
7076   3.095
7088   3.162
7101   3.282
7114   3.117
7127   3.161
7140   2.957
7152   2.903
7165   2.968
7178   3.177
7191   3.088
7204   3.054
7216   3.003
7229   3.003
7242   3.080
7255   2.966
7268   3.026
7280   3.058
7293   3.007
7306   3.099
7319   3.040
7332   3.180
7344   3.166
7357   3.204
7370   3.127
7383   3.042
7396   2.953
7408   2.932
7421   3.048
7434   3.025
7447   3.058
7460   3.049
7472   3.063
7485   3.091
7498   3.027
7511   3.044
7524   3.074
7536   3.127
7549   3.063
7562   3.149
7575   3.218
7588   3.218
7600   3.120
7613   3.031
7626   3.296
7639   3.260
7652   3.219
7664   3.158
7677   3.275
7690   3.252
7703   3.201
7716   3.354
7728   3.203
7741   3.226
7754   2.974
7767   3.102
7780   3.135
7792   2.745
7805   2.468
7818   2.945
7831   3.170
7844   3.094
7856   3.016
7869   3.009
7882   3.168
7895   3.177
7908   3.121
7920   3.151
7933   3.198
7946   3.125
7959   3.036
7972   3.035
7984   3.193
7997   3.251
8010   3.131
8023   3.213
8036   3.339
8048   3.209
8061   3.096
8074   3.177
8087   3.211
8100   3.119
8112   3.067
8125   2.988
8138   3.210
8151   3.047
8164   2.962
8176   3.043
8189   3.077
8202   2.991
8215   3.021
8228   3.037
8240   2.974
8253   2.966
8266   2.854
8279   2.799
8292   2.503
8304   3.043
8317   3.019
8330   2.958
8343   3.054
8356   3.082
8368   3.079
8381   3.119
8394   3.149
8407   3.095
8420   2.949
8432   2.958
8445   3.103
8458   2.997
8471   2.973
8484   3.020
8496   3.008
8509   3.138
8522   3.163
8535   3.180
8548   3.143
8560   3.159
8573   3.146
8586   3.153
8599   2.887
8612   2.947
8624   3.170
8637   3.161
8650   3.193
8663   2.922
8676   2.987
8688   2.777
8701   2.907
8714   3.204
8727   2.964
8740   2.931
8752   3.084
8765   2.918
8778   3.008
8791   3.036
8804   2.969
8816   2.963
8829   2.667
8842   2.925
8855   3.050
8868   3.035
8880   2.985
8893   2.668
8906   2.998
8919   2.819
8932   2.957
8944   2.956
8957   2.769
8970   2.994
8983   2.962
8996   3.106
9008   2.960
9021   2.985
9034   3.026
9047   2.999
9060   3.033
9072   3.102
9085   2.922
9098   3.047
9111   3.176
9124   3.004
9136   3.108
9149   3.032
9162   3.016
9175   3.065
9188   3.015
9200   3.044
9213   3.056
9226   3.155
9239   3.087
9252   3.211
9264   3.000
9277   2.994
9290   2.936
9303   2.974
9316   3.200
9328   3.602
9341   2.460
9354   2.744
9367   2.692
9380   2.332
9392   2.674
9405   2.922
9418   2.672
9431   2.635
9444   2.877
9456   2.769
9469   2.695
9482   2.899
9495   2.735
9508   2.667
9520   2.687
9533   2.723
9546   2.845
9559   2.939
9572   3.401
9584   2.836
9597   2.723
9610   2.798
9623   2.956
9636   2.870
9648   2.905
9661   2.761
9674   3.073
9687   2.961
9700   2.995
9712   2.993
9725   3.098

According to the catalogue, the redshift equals 0.324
